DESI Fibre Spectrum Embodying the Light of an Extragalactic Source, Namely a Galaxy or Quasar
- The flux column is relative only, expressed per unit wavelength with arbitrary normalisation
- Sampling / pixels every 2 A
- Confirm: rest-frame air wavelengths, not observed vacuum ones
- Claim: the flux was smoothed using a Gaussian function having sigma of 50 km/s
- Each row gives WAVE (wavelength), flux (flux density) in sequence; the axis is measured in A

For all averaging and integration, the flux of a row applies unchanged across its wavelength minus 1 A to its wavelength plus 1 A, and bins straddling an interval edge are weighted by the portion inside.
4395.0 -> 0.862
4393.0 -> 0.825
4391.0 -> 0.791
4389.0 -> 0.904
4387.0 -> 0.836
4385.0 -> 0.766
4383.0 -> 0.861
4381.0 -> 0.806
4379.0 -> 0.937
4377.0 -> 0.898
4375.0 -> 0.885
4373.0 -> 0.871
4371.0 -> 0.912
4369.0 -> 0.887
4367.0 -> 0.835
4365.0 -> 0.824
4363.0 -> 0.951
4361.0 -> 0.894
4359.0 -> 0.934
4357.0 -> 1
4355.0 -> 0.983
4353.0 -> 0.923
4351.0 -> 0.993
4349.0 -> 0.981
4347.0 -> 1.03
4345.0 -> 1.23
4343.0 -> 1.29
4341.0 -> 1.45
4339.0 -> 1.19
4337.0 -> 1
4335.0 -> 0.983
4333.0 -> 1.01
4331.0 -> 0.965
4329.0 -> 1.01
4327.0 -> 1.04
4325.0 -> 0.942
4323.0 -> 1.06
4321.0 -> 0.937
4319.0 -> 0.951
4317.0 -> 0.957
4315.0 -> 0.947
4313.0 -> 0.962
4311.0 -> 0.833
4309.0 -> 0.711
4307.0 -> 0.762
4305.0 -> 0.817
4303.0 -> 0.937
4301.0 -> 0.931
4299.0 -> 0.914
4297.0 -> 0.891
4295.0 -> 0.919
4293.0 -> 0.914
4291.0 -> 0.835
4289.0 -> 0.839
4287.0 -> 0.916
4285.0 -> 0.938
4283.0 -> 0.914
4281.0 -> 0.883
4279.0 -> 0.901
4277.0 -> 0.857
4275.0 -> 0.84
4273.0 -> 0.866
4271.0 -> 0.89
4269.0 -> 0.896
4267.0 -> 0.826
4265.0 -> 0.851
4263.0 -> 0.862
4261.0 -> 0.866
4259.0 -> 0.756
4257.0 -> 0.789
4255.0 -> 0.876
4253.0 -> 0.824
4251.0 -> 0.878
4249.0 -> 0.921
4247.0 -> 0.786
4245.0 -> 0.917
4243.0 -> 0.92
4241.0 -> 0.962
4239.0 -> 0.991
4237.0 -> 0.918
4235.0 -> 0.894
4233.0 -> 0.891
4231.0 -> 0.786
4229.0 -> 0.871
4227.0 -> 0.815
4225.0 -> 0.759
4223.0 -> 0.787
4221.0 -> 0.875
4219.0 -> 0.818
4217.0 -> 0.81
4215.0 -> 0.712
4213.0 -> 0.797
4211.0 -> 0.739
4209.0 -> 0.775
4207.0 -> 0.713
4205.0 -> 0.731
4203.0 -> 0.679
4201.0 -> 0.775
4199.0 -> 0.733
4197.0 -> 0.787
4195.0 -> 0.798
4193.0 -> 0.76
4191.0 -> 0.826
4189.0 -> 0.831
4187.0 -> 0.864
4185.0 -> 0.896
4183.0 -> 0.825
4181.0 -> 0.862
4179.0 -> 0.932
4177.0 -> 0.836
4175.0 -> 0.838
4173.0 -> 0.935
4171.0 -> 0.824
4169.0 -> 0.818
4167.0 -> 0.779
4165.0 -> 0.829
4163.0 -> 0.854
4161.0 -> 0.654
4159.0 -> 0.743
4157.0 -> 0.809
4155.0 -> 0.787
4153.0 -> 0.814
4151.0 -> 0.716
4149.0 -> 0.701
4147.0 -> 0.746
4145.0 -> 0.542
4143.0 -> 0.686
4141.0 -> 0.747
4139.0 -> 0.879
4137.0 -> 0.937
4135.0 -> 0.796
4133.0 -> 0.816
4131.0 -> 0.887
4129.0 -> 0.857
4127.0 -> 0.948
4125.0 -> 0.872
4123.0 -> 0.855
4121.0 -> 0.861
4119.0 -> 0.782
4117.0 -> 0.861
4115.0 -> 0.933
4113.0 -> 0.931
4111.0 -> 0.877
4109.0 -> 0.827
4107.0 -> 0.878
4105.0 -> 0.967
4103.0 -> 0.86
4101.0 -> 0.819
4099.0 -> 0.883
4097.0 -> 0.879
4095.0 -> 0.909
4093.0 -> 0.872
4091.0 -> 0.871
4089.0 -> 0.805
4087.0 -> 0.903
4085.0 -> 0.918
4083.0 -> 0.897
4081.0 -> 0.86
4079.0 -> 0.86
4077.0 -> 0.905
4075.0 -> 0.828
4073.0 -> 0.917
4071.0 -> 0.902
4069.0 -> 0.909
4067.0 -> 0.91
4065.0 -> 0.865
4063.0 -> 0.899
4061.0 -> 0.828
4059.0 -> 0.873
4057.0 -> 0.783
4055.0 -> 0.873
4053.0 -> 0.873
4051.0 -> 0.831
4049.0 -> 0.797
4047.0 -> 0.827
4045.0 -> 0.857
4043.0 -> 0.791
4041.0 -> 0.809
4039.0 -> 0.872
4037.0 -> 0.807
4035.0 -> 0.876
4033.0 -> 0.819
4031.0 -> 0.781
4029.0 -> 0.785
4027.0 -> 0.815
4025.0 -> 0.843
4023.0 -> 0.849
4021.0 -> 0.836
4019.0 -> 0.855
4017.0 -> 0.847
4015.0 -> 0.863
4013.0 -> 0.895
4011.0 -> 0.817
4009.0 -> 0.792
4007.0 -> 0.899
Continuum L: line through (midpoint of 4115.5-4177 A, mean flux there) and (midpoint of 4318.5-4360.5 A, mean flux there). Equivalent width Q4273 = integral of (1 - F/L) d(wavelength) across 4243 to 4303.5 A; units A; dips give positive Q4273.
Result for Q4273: 5.5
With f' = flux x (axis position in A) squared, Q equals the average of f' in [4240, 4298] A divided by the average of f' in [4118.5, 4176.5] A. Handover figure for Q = 1.2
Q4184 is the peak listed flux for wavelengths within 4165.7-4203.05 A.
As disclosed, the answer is 0.935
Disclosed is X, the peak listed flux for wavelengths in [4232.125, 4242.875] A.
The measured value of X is 0.991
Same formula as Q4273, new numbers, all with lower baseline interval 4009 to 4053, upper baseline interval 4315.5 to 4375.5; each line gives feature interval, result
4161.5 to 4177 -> 1.2 A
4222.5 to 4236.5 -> 1.5 A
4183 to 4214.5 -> 4.8 A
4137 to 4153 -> 2.8 A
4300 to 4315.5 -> 1.9 A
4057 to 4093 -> -0.9 A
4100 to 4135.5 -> 0.3 A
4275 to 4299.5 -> 1.9 A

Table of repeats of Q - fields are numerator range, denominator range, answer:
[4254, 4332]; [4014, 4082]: 1.18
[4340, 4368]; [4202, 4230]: 1.40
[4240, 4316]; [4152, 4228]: 1.14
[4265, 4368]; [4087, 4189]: 1.23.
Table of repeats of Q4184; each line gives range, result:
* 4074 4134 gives 0.967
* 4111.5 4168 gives 0.948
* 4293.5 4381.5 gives 1.45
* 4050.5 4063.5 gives 0.899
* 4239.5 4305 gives 0.962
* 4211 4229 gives 0.875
